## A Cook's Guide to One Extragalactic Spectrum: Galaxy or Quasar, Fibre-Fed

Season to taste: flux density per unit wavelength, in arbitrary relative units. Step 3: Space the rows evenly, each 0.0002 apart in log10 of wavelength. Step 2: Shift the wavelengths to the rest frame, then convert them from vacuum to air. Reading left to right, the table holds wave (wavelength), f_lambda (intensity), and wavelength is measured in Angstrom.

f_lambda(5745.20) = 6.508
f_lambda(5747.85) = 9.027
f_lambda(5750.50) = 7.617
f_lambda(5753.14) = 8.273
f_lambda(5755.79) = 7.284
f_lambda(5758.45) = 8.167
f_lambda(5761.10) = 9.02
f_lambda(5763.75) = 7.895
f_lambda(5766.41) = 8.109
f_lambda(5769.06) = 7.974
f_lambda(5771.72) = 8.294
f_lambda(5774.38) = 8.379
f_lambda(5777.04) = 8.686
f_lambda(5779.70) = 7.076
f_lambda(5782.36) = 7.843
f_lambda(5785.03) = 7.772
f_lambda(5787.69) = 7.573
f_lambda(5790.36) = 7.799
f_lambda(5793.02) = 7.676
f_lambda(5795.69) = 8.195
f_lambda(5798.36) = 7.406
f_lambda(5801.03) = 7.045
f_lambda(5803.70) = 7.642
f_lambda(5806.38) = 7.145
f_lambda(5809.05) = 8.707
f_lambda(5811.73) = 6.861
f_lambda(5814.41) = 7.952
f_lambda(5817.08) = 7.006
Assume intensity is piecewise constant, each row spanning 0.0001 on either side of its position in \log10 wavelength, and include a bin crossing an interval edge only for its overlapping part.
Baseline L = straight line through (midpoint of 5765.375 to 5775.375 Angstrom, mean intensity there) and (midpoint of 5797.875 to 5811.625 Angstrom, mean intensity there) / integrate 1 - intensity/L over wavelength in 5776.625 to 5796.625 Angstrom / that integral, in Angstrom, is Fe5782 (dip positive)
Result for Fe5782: 0.24 Angstrom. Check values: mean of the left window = 8.19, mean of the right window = 7.53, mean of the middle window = 7.78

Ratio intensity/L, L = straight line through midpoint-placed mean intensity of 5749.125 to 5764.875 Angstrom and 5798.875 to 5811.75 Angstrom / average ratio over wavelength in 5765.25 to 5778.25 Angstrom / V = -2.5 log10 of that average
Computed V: -0.05 mag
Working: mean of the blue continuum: 8.05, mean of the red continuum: 7.54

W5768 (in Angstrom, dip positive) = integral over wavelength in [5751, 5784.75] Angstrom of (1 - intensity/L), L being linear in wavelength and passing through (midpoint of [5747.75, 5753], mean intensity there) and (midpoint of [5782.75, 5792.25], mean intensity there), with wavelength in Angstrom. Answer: -0.46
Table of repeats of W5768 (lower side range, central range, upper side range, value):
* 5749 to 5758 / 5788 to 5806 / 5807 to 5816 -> 0.4 Angstrom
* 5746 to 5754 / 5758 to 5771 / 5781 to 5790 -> -0.4 Angstrom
